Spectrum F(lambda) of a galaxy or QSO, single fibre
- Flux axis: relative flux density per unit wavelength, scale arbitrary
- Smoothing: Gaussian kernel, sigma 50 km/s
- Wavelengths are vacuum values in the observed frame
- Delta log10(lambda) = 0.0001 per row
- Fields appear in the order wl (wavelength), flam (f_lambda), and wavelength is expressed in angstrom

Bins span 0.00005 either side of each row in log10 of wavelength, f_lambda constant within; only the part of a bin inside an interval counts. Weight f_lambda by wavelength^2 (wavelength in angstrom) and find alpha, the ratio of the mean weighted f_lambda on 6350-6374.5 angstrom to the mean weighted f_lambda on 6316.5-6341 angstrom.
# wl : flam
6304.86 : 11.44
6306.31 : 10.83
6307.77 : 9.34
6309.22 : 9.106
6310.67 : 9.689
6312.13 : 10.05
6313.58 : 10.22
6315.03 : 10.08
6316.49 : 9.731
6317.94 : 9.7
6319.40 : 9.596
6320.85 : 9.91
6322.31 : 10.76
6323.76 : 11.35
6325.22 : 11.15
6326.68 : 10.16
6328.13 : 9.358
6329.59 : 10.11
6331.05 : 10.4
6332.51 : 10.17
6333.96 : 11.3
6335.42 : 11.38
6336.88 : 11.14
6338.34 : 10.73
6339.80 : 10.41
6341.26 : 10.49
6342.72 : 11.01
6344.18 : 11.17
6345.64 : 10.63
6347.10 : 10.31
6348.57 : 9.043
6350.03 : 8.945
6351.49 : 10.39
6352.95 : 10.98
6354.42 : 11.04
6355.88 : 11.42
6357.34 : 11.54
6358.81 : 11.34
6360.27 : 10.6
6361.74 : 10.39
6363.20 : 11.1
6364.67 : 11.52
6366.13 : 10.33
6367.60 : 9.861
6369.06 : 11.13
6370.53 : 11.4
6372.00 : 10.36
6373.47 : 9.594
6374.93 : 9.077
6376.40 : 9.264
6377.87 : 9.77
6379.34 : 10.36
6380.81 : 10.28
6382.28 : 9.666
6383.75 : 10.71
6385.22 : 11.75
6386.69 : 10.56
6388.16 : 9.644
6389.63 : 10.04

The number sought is 1.0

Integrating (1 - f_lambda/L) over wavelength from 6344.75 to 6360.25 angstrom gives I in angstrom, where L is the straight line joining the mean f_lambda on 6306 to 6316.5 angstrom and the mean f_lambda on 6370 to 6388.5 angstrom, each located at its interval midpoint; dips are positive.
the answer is -0.8 angstrom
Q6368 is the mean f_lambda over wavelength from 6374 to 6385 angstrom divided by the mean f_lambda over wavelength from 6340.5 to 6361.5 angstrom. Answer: 0.94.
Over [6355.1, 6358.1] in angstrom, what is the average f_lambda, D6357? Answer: 11.5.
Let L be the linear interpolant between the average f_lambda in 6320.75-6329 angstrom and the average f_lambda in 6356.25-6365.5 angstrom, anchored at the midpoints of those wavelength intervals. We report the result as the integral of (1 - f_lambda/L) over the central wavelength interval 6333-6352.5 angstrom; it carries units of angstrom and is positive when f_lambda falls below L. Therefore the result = 0.4 angstrom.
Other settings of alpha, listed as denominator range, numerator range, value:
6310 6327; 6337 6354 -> 1.03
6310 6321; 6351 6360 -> 1.14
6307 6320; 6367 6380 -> 1.06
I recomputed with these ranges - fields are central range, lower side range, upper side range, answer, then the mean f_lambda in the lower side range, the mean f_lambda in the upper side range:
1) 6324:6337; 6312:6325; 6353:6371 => -0.2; 10.2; 11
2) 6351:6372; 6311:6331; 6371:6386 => -1.6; 10.2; 10.1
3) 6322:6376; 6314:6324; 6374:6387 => -2.5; 10.1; 10.1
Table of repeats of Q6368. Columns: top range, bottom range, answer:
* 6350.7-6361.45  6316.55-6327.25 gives 1.06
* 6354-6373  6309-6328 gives 1.08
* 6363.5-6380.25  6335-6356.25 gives 0.97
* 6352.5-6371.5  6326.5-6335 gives 1.06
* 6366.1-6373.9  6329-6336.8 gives 0.98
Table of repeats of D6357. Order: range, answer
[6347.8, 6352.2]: 9.45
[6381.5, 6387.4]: 10.7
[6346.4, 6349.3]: 9.65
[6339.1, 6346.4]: 10.7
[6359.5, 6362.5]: 10.5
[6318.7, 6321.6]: 9.76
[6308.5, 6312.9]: 9.62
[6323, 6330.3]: 10.4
